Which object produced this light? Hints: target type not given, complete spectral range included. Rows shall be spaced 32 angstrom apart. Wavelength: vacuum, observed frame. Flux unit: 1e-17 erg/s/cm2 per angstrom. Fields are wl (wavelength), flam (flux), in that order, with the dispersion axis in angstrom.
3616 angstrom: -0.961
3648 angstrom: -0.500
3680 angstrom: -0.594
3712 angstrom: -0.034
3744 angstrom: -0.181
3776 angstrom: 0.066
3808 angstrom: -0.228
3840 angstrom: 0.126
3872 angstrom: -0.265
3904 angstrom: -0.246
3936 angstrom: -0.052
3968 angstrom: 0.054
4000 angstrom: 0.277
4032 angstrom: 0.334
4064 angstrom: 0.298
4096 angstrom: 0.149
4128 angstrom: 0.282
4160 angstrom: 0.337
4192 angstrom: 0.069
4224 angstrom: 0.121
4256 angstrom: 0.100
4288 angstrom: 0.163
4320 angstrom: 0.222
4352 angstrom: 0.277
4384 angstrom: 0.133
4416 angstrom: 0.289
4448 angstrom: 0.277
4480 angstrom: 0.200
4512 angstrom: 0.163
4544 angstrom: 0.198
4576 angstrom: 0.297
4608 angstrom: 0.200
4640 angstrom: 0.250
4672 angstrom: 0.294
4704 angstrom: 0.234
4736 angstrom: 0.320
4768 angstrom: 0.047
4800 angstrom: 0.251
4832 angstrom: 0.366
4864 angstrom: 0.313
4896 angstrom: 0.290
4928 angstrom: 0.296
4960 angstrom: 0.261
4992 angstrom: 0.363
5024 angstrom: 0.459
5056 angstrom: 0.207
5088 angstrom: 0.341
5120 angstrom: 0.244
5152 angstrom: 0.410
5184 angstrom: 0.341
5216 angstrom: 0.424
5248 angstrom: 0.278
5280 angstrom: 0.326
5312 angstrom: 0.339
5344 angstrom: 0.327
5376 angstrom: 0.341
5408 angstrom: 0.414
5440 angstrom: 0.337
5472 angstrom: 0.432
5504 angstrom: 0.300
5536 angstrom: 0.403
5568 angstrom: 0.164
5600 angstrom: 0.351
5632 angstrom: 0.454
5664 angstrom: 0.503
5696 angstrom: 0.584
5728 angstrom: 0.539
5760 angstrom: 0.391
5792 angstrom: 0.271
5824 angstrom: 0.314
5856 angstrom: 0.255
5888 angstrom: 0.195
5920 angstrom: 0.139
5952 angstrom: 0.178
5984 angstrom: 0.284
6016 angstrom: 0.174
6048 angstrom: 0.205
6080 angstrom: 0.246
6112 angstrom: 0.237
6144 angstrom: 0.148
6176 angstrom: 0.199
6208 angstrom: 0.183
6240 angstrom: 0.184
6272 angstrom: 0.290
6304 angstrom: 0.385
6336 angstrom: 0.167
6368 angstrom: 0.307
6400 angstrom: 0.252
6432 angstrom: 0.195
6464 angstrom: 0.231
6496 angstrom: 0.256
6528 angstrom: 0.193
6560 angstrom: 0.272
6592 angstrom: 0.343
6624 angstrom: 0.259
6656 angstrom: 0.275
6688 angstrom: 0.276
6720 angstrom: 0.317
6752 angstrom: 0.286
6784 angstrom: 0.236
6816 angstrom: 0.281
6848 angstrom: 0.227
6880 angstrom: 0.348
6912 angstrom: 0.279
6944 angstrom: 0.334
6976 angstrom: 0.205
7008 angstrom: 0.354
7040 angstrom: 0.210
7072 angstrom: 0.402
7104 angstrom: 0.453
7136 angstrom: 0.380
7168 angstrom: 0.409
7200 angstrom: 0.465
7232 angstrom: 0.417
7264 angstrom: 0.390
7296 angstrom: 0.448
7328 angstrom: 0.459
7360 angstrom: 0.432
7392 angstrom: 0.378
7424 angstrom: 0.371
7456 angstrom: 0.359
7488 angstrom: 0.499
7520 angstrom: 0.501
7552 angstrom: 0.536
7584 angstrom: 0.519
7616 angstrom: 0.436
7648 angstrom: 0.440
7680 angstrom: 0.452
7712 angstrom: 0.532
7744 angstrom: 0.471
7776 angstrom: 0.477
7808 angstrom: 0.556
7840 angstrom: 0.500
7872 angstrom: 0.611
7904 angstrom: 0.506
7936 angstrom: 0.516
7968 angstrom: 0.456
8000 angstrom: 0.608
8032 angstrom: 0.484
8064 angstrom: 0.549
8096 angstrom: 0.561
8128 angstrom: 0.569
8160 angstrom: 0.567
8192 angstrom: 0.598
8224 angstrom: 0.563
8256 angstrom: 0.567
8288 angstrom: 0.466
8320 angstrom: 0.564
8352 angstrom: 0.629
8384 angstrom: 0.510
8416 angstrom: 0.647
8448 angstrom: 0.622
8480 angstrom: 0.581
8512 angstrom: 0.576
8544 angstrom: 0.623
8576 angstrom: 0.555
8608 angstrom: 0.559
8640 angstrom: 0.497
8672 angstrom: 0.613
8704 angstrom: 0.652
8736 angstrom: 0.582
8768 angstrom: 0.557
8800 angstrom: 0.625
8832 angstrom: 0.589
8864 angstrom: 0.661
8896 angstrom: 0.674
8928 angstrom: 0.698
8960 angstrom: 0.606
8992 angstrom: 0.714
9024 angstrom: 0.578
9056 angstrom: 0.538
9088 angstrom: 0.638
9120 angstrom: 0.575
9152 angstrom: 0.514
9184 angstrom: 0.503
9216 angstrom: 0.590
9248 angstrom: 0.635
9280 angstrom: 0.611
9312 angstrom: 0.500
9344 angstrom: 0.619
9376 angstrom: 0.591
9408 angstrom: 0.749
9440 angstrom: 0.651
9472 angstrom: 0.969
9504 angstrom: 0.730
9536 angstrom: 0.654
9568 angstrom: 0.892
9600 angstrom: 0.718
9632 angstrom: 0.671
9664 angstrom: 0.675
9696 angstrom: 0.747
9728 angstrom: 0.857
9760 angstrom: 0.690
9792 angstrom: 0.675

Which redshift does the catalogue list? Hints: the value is 0.77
